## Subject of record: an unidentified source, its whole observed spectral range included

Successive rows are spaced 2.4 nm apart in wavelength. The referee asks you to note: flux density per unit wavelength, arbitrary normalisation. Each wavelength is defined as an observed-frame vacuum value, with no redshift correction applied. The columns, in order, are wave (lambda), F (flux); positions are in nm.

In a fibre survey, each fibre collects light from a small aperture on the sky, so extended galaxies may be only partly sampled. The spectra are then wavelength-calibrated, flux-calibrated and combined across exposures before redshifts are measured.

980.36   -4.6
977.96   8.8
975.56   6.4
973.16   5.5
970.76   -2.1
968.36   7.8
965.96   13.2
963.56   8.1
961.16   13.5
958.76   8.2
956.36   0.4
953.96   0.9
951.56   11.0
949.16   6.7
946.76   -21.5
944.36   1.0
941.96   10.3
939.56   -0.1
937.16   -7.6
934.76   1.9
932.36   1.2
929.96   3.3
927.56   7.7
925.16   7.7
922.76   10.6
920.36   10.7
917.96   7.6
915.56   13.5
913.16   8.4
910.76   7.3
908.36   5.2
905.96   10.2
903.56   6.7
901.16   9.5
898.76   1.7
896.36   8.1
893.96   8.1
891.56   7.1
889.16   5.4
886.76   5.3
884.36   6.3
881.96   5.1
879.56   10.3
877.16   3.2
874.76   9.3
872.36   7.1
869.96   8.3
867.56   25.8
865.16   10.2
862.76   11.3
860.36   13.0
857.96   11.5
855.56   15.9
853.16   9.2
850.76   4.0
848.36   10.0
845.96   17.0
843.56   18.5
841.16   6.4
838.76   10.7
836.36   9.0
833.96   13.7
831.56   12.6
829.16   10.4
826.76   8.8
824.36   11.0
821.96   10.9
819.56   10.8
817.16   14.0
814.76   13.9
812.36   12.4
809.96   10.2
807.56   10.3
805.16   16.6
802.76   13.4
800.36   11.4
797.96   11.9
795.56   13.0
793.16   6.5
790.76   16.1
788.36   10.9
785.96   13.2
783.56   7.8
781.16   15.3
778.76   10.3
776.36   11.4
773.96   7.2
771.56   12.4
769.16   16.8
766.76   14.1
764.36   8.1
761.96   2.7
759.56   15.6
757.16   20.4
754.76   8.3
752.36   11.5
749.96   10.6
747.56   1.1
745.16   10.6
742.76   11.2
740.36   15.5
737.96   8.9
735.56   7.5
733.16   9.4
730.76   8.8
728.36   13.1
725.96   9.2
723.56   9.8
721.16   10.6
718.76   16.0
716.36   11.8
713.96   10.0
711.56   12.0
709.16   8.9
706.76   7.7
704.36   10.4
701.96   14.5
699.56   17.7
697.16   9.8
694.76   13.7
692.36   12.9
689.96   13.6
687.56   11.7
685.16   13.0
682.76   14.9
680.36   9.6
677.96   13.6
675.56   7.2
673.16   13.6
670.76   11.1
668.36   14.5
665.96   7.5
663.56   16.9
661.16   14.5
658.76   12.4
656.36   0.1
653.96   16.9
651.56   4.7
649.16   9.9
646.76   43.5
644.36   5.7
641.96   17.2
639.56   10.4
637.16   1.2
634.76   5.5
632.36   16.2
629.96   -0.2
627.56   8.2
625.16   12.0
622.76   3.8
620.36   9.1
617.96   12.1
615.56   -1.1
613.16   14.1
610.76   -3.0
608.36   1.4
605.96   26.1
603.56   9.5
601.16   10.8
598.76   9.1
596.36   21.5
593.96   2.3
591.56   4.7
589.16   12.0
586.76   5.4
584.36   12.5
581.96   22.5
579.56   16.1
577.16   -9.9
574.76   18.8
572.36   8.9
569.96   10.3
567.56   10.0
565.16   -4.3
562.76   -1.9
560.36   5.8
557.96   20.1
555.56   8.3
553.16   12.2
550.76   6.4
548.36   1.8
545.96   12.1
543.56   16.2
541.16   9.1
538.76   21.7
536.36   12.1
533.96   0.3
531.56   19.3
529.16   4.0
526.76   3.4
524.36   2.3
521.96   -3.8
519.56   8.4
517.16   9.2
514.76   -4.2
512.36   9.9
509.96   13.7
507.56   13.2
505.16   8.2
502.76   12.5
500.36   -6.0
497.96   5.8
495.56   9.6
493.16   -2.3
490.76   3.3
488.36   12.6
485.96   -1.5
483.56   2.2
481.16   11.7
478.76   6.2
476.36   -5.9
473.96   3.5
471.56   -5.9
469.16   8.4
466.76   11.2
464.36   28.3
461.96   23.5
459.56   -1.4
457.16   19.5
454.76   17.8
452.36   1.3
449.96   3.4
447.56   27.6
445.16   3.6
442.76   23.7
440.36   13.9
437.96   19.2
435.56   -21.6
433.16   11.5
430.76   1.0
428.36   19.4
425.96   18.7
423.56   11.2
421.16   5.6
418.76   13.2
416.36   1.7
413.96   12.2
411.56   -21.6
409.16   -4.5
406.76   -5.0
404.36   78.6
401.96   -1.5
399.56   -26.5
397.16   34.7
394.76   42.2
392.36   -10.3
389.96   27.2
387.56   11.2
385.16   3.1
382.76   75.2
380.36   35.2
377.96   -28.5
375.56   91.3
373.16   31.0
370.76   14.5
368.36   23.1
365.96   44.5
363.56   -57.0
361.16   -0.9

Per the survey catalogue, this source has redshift 0.733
